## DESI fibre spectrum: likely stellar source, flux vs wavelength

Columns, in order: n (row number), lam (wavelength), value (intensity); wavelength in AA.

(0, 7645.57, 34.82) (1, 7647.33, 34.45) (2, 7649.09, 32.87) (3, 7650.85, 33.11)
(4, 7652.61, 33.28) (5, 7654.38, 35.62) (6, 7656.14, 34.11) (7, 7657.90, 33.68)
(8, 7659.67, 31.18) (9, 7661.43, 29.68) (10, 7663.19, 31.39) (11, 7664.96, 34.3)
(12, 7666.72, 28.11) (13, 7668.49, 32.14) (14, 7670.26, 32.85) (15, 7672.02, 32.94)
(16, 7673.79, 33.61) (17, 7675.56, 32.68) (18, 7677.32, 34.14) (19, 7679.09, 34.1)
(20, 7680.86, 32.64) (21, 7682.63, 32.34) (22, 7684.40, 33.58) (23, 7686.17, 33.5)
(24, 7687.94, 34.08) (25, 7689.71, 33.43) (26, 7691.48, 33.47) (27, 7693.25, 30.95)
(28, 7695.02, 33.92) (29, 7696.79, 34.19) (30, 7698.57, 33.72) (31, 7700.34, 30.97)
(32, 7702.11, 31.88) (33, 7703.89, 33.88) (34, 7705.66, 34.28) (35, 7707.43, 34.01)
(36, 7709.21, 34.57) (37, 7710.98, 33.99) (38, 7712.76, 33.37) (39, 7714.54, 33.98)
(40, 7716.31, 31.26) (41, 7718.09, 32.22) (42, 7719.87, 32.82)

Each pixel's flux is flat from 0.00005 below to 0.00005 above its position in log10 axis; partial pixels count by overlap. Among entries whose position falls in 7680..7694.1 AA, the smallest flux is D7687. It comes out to 30.95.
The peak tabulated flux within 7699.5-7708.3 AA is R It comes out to 34.28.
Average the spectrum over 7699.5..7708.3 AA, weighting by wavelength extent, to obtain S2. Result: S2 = 33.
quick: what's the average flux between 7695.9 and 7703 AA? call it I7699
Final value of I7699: 32.7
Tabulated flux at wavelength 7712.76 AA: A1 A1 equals 33.37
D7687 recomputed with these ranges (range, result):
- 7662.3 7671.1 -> 28.11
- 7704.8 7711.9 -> 33.99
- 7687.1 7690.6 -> 33.43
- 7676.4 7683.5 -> 32.34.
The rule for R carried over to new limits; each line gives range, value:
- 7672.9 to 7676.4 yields 33.61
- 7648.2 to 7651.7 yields 33.11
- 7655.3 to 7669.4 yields 34.3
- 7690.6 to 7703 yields 34.19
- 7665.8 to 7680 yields 34.14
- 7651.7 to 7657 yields 35.62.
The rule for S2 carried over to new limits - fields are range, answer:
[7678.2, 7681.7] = 33.3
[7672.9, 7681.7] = 33.4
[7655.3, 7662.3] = 32.2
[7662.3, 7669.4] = 31.5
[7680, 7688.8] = 33.2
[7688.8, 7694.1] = 32.6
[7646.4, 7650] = 33.7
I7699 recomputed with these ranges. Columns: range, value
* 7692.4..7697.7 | 33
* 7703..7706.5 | 34.1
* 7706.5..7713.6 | 34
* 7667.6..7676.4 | 32.8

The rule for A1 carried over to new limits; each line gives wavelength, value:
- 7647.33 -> 34.45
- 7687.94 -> 34.08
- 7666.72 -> 28.11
